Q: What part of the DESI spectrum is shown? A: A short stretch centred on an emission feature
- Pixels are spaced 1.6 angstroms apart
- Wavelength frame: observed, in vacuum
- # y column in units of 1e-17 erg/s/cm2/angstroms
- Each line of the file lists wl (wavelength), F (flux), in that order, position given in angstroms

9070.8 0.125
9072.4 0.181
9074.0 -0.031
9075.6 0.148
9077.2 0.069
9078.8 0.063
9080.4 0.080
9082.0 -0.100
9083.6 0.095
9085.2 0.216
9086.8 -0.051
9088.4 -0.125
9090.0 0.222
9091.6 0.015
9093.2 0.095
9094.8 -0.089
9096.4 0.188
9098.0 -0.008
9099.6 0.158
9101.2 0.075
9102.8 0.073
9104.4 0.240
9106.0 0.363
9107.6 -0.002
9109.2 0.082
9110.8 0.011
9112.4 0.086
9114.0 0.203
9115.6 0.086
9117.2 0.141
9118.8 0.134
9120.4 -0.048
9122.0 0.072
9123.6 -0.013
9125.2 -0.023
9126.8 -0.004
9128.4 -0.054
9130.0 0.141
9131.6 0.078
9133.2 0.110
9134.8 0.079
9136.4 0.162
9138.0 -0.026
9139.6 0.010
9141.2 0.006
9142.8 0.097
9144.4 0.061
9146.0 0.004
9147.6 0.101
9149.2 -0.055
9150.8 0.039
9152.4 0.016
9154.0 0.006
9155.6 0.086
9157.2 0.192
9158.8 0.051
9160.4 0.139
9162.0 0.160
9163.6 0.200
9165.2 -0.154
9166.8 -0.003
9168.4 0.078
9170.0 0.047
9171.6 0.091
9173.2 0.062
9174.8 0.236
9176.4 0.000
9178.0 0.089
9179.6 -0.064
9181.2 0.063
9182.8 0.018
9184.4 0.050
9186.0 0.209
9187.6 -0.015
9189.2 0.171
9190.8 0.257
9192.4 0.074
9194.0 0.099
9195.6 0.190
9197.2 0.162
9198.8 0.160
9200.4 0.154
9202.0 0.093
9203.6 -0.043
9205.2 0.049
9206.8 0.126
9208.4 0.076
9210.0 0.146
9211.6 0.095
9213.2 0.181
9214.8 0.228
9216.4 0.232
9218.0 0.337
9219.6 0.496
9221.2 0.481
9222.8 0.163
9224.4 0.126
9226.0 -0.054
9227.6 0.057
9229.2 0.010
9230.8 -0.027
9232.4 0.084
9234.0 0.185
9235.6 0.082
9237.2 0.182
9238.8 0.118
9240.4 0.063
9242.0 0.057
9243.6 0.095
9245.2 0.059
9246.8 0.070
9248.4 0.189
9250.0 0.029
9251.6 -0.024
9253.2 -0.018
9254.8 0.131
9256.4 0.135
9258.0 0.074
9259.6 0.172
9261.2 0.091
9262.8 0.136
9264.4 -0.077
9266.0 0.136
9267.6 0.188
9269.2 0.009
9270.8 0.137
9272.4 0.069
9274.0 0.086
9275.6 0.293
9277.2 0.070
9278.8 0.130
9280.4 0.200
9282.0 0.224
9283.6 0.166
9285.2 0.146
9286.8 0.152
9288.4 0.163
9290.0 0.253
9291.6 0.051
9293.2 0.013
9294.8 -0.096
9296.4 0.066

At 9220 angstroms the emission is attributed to H-gamma 4340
